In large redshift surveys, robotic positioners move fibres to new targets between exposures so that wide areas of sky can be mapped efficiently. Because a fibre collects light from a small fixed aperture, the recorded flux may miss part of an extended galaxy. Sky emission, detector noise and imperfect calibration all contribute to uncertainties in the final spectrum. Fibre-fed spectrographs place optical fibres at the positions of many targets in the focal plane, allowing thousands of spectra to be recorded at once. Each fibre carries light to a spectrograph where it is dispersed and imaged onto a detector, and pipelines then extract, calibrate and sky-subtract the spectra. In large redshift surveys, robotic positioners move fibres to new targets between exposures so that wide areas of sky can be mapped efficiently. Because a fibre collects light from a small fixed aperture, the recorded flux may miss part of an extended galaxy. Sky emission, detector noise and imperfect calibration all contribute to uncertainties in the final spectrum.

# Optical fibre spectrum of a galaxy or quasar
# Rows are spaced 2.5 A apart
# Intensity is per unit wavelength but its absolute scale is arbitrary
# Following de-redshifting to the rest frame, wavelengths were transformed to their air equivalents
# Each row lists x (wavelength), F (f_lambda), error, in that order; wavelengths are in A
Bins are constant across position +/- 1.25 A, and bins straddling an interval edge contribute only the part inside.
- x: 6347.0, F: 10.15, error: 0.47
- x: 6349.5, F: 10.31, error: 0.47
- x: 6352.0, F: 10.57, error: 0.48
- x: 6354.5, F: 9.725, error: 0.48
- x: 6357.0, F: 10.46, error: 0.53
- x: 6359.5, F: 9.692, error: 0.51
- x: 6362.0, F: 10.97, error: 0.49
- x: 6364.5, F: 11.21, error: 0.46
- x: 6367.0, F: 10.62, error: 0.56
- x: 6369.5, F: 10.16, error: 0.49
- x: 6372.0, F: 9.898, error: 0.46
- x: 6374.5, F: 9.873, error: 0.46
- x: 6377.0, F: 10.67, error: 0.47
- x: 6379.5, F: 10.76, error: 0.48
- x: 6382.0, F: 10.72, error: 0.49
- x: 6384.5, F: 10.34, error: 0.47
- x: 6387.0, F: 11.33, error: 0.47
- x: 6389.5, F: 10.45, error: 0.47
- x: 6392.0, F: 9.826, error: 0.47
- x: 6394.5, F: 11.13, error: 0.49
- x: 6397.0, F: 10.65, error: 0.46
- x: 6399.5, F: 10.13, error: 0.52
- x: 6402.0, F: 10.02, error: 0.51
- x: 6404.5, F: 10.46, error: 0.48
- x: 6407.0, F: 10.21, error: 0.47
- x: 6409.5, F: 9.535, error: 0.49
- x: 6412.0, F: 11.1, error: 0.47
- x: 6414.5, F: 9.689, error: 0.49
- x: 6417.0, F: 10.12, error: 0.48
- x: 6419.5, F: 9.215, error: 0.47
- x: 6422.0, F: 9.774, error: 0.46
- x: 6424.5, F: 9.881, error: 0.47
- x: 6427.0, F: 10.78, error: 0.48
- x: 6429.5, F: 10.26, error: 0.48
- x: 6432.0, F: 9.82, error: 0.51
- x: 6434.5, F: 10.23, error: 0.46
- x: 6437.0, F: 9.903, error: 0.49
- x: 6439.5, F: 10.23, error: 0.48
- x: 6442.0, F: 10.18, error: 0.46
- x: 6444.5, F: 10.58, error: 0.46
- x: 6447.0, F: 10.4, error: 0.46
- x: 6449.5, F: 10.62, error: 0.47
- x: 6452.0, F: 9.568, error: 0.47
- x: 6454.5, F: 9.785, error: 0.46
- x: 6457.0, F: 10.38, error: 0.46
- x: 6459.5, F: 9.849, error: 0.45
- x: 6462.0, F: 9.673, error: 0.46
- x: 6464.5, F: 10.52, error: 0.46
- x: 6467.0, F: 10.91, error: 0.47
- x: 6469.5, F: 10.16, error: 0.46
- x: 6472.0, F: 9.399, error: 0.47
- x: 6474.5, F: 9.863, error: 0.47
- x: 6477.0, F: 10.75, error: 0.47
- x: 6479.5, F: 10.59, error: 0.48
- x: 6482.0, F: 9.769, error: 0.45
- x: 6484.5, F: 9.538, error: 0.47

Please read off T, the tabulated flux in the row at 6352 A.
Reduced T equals 10.57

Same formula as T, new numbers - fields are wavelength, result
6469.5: 10.16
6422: 9.774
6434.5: 10.23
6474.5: 9.863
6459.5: 9.849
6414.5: 9.689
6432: 9.82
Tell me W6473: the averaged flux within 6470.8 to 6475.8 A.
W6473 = 9.64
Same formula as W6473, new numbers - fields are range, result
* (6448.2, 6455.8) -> 10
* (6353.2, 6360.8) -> 9.97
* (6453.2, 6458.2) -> 10.1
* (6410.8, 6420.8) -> 10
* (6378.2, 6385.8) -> 10.6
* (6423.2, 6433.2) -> 10.2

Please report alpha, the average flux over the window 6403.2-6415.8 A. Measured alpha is 10.2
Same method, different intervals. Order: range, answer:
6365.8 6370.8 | 10.4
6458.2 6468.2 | 10.2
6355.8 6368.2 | 10.6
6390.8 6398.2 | 10.5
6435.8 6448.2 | 10.3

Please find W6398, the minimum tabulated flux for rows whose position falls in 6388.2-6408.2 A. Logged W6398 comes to 9.826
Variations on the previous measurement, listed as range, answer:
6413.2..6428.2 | 9.215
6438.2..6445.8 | 10.18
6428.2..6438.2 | 9.82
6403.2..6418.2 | 9.535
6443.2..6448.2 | 10.4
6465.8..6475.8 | 9.399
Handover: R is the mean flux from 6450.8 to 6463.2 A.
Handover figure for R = 9.85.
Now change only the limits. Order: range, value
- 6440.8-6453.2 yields 10.3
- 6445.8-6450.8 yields 10.5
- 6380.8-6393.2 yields 10.5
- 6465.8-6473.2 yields 10.2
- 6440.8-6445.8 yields 10.4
